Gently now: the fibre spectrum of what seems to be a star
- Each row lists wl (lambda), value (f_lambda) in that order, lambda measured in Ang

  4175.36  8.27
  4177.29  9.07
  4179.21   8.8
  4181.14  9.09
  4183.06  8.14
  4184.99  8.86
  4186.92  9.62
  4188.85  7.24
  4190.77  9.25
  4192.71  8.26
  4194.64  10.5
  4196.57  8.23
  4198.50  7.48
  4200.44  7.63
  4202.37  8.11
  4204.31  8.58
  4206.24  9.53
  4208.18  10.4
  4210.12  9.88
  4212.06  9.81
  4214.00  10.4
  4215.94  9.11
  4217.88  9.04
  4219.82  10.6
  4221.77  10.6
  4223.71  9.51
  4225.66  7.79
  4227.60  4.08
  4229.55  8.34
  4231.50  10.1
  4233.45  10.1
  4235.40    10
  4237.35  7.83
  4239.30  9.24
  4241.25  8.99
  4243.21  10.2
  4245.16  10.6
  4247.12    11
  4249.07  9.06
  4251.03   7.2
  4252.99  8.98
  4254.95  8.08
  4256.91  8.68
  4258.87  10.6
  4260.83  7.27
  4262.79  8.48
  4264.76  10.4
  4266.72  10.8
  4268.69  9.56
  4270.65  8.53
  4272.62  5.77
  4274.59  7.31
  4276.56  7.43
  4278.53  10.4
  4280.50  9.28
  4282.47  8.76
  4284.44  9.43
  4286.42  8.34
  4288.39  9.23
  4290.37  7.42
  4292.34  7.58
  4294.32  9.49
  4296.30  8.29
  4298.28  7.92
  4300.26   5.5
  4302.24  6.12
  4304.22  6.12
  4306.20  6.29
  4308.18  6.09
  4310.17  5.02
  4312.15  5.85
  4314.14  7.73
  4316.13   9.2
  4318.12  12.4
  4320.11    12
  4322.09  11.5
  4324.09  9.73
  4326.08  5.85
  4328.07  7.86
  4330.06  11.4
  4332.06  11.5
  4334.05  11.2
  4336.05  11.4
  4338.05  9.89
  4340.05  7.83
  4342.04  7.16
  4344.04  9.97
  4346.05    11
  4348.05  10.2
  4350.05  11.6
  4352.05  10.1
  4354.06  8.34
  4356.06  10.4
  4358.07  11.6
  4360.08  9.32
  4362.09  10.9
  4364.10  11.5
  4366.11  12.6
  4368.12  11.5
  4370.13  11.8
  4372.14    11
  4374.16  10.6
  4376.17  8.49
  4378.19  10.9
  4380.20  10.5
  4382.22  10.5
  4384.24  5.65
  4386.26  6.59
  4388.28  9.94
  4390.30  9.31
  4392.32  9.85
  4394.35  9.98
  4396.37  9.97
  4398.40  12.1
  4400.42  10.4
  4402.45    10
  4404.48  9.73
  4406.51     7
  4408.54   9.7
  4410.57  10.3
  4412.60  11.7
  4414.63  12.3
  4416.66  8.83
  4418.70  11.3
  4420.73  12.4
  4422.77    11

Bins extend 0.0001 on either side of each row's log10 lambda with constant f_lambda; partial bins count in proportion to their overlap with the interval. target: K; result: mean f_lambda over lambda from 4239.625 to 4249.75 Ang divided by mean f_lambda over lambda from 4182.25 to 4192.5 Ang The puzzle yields 1.2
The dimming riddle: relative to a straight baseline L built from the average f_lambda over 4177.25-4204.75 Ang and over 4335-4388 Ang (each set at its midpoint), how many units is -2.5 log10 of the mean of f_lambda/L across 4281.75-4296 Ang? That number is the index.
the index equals 0.10 mag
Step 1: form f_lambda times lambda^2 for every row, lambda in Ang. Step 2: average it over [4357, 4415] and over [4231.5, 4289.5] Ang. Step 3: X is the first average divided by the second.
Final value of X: 1.19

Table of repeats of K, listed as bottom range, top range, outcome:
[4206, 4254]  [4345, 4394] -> 1.09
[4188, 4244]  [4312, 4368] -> 1.12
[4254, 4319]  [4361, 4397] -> 1.24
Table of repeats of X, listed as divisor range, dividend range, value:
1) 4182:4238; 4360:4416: 1.23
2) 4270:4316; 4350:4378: 1.46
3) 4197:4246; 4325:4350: 1.12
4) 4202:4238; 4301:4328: 0.91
